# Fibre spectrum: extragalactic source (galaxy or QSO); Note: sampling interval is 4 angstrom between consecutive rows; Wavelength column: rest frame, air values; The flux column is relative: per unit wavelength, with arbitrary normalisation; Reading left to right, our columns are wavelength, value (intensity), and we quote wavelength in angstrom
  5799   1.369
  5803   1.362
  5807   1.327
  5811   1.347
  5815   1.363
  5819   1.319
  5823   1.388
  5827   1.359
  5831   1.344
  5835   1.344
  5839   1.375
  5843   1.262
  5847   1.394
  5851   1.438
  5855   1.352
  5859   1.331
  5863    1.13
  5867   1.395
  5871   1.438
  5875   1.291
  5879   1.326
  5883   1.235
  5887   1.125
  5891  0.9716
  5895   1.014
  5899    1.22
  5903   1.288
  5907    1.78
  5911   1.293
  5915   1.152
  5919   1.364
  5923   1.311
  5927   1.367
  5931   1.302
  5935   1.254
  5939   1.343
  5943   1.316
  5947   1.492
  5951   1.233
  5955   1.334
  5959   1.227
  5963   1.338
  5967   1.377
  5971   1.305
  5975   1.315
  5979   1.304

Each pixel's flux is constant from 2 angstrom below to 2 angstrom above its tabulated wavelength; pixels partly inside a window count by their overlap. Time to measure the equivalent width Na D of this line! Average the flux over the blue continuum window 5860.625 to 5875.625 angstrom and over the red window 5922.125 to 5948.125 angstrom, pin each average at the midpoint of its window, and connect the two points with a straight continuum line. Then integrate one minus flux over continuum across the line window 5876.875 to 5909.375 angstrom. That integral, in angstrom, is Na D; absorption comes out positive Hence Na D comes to 1.9 angstrom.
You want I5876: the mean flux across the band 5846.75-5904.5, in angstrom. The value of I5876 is 1.26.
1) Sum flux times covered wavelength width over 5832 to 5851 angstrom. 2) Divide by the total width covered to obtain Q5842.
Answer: 1.35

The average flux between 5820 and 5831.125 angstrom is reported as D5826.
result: 1.36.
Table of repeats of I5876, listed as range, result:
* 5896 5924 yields 1.33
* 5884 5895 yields 1.06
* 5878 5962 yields 1.28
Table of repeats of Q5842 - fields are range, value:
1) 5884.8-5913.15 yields 1.24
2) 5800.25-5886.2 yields 1.34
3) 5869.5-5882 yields 1.34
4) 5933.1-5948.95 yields 1.35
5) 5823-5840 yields 1.36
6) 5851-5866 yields 1.3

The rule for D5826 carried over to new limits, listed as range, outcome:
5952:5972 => 1.31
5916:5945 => 1.32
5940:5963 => 1.32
